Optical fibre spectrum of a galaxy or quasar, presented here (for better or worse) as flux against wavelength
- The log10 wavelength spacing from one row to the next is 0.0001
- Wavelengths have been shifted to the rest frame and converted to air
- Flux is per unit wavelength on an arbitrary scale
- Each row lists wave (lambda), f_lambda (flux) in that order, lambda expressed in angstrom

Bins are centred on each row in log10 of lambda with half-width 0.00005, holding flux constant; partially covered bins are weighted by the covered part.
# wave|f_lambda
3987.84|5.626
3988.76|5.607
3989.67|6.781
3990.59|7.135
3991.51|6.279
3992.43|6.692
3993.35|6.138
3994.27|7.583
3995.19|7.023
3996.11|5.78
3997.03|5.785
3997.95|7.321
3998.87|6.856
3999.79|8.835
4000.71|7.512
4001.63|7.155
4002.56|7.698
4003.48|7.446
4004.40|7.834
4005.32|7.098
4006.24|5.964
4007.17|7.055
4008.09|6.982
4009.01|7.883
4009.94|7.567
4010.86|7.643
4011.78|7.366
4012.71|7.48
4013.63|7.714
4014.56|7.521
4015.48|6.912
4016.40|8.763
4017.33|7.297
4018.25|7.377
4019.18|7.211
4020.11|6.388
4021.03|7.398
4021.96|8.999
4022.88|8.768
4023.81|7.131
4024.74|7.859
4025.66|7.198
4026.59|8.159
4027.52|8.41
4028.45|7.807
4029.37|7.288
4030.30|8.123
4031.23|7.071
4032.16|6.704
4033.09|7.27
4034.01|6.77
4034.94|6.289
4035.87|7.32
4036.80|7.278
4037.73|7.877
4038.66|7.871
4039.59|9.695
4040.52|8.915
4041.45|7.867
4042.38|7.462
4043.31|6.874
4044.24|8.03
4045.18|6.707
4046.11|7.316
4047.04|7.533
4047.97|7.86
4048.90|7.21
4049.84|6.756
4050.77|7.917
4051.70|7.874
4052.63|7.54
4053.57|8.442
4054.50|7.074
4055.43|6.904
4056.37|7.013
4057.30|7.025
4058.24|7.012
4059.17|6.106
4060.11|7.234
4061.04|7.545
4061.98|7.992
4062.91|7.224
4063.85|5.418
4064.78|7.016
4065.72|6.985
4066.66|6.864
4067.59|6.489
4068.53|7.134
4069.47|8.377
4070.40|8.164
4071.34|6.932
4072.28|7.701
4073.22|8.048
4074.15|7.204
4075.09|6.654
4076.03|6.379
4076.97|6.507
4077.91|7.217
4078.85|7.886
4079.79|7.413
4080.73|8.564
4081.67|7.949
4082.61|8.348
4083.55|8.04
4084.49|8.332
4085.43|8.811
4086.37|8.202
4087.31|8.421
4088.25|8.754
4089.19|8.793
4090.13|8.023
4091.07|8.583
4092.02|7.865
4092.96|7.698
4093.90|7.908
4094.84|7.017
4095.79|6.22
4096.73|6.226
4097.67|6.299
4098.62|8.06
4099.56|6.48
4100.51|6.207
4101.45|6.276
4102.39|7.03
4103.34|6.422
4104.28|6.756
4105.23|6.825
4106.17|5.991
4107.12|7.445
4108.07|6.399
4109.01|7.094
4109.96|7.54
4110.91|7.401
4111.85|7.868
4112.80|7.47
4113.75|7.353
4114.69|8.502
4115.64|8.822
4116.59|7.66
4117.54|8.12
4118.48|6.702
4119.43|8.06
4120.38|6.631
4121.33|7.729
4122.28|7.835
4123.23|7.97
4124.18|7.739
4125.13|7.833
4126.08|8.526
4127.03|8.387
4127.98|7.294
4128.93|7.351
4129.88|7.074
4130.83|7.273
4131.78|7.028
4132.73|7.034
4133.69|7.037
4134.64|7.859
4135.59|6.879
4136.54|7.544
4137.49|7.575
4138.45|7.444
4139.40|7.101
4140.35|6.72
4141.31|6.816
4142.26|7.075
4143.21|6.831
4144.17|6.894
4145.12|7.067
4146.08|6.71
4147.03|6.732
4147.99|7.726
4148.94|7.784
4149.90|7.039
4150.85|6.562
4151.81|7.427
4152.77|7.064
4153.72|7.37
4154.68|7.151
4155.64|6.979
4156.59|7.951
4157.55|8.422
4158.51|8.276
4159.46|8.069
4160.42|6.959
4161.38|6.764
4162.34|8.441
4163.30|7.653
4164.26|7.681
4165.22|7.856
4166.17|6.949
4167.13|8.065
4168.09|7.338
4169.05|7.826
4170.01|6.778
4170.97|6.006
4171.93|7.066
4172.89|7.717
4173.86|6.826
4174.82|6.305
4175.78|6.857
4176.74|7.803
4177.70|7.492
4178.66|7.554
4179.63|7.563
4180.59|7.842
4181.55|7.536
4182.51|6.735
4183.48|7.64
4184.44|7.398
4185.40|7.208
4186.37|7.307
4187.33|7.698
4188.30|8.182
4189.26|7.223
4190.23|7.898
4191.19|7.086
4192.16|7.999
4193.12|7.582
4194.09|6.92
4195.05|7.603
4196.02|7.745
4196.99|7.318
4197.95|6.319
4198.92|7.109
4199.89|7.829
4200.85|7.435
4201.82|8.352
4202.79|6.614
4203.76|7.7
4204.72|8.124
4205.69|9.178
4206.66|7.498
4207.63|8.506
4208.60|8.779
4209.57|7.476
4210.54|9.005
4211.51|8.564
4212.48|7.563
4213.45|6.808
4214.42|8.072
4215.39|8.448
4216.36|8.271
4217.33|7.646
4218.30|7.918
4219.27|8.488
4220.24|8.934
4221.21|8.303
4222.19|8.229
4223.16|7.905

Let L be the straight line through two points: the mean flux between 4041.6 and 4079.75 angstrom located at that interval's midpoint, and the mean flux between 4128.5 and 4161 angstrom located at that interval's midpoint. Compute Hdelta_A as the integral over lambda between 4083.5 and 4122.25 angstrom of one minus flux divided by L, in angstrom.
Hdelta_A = -1.12 angstrom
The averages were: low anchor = 7.25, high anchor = 7.26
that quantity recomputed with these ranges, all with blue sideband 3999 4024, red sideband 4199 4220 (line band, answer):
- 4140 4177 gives 2.9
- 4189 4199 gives 0.8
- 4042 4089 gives 1.2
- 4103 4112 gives 0.9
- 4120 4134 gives 0.5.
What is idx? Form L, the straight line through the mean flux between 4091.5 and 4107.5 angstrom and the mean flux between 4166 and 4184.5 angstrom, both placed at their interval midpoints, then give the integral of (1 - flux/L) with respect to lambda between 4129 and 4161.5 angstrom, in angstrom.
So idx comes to -0.6 angstrom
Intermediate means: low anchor 6.86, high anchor 7.27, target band 7.25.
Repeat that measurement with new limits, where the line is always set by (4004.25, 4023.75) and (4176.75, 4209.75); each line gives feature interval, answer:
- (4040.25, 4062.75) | 0.3 angstrom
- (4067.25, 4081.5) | 0.2 angstrom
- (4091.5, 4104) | 1.0 angstrom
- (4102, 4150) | 1.4 angstrom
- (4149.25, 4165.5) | 0.2 angstrom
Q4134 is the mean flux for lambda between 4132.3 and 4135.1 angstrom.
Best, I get 7.29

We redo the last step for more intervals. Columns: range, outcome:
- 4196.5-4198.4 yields 6.84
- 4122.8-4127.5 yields 8.09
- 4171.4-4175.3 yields 6.96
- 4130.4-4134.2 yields 7.09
